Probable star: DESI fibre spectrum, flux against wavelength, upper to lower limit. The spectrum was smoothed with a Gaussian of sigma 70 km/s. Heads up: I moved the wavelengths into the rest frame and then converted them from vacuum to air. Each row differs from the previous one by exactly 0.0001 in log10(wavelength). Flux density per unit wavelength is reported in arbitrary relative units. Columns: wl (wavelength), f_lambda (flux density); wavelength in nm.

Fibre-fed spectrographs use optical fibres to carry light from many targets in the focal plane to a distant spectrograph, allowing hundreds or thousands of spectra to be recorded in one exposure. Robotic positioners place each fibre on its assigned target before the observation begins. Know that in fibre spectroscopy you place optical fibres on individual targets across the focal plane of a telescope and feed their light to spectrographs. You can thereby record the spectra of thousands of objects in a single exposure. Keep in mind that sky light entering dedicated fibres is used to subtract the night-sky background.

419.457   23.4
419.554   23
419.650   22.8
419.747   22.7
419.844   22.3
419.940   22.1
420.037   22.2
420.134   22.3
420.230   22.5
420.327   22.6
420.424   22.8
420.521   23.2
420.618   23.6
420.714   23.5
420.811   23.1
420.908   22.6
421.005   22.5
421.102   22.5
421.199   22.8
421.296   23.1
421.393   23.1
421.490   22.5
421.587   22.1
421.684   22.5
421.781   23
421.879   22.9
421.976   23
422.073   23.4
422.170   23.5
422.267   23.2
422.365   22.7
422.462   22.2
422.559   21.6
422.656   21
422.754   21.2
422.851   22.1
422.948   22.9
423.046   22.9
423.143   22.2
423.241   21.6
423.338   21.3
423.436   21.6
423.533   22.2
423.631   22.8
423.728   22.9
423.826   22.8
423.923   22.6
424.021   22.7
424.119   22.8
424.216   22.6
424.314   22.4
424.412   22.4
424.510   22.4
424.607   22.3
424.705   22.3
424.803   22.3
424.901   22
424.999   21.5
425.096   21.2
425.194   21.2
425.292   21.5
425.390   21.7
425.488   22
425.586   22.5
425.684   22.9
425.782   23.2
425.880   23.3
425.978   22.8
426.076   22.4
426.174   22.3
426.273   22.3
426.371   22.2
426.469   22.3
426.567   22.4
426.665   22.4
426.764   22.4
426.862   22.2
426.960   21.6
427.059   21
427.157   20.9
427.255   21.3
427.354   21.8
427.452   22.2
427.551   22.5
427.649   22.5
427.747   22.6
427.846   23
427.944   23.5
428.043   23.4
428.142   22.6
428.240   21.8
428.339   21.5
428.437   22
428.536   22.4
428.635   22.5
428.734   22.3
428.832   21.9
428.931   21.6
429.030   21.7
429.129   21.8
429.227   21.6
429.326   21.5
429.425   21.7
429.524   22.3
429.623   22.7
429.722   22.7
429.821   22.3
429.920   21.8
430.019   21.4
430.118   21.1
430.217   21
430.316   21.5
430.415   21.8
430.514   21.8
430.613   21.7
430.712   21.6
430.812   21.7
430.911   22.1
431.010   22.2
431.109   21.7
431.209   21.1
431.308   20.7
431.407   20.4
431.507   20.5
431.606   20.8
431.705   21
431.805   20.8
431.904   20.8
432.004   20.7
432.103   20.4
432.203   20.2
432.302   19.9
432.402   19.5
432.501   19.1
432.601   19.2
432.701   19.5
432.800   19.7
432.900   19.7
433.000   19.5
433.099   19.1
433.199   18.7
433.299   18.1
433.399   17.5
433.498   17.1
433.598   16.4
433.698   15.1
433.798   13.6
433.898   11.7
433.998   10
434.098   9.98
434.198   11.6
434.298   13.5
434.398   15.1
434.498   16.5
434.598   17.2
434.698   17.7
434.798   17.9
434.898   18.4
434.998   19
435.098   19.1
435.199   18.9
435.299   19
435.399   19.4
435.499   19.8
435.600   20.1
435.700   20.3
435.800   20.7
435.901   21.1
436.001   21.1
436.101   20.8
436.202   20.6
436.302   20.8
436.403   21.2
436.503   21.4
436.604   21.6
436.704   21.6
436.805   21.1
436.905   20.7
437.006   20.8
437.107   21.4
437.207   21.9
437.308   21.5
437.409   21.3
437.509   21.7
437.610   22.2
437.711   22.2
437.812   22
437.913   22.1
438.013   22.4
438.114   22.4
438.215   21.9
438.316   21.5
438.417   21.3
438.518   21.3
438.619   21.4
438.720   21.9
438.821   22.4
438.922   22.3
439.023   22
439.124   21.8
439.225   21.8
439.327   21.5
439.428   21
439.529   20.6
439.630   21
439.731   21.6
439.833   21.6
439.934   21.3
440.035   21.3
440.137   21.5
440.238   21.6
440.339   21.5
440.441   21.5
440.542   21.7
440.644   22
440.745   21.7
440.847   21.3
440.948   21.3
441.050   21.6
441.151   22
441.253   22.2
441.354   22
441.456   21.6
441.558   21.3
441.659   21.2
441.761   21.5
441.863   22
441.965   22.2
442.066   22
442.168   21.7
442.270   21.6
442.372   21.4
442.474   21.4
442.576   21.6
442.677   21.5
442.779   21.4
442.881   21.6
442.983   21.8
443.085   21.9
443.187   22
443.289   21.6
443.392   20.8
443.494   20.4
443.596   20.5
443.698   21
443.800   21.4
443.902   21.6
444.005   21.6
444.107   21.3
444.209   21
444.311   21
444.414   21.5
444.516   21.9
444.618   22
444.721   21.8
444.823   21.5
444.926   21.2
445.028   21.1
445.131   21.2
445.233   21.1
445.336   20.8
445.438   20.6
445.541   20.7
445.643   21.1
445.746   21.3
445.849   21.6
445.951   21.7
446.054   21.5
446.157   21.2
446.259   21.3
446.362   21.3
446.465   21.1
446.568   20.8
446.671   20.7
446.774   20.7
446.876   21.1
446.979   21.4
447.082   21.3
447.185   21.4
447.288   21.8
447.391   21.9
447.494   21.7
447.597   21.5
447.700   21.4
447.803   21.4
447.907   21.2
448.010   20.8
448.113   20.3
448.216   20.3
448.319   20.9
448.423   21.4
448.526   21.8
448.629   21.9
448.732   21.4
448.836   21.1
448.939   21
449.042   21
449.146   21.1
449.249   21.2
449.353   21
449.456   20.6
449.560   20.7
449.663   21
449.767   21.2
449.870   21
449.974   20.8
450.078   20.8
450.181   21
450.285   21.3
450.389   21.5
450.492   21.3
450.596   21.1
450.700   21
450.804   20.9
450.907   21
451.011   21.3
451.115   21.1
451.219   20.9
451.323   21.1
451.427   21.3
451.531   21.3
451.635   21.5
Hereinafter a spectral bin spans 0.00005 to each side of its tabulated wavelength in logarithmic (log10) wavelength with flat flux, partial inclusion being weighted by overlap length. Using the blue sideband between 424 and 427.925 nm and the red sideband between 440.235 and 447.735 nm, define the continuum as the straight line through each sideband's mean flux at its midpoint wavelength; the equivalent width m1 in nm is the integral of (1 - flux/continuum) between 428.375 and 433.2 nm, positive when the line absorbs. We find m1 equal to 0.19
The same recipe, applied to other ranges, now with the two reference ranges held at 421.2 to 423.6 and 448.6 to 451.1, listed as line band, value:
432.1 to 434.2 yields 0.458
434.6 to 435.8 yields 0.151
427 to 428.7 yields -0.004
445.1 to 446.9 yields 0.015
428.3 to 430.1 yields 0.009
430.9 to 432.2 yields 0.060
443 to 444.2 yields 0.006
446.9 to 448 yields -0.014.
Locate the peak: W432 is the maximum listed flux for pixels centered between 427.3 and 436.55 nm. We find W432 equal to 23.5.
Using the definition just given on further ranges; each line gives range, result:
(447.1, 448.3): 21.9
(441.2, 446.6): 22.2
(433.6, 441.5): 22.4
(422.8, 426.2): 23.3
